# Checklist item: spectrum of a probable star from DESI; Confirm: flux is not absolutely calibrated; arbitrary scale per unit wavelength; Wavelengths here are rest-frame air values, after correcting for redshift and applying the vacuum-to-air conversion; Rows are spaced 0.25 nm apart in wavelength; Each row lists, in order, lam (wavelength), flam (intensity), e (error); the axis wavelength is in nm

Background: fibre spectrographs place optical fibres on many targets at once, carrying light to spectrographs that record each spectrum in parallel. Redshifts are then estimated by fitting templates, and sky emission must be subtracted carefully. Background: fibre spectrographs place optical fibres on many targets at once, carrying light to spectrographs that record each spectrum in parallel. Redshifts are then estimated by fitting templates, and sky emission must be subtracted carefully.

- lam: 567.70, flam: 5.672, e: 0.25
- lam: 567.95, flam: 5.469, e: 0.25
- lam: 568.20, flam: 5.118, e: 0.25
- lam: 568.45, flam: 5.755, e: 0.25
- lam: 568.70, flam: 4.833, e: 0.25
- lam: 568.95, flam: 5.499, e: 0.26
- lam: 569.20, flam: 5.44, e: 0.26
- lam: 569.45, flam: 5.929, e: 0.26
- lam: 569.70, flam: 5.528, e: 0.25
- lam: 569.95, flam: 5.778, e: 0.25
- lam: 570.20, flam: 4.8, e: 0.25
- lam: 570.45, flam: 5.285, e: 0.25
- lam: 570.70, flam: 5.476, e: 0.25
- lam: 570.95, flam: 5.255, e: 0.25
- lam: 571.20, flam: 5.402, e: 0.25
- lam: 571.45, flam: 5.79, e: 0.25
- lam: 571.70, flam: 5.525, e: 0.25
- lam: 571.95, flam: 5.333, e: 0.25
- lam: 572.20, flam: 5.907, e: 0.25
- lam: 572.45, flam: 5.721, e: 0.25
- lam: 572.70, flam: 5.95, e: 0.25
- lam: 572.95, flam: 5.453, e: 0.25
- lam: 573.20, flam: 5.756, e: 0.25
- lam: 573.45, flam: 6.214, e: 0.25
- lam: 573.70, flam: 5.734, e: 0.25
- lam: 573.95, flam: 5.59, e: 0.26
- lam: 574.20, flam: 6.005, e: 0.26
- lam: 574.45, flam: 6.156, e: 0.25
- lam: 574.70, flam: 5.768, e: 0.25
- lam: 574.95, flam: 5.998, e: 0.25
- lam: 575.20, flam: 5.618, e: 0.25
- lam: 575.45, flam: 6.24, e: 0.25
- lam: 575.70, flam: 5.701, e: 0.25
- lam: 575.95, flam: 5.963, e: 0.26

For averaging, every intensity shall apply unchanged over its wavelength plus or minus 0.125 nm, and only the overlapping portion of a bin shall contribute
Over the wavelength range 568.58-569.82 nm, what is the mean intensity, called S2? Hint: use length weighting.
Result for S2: 5.45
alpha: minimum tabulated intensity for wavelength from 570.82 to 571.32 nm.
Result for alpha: 5.255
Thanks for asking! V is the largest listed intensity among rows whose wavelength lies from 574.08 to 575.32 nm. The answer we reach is 6.156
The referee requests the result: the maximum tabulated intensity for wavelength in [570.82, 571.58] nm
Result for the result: 5.79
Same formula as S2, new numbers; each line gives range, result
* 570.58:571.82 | 5.49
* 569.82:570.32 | 5.3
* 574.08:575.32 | 5.91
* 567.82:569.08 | 5.34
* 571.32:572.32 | 5.64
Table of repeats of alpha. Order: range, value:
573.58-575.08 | 5.59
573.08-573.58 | 5.756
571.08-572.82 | 5.333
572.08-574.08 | 5.453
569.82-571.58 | 4.8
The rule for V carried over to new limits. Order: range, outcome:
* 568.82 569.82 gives 5.929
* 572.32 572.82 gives 5.95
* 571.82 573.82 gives 6.214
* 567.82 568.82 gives 5.755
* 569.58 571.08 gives 5.778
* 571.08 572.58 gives 5.907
